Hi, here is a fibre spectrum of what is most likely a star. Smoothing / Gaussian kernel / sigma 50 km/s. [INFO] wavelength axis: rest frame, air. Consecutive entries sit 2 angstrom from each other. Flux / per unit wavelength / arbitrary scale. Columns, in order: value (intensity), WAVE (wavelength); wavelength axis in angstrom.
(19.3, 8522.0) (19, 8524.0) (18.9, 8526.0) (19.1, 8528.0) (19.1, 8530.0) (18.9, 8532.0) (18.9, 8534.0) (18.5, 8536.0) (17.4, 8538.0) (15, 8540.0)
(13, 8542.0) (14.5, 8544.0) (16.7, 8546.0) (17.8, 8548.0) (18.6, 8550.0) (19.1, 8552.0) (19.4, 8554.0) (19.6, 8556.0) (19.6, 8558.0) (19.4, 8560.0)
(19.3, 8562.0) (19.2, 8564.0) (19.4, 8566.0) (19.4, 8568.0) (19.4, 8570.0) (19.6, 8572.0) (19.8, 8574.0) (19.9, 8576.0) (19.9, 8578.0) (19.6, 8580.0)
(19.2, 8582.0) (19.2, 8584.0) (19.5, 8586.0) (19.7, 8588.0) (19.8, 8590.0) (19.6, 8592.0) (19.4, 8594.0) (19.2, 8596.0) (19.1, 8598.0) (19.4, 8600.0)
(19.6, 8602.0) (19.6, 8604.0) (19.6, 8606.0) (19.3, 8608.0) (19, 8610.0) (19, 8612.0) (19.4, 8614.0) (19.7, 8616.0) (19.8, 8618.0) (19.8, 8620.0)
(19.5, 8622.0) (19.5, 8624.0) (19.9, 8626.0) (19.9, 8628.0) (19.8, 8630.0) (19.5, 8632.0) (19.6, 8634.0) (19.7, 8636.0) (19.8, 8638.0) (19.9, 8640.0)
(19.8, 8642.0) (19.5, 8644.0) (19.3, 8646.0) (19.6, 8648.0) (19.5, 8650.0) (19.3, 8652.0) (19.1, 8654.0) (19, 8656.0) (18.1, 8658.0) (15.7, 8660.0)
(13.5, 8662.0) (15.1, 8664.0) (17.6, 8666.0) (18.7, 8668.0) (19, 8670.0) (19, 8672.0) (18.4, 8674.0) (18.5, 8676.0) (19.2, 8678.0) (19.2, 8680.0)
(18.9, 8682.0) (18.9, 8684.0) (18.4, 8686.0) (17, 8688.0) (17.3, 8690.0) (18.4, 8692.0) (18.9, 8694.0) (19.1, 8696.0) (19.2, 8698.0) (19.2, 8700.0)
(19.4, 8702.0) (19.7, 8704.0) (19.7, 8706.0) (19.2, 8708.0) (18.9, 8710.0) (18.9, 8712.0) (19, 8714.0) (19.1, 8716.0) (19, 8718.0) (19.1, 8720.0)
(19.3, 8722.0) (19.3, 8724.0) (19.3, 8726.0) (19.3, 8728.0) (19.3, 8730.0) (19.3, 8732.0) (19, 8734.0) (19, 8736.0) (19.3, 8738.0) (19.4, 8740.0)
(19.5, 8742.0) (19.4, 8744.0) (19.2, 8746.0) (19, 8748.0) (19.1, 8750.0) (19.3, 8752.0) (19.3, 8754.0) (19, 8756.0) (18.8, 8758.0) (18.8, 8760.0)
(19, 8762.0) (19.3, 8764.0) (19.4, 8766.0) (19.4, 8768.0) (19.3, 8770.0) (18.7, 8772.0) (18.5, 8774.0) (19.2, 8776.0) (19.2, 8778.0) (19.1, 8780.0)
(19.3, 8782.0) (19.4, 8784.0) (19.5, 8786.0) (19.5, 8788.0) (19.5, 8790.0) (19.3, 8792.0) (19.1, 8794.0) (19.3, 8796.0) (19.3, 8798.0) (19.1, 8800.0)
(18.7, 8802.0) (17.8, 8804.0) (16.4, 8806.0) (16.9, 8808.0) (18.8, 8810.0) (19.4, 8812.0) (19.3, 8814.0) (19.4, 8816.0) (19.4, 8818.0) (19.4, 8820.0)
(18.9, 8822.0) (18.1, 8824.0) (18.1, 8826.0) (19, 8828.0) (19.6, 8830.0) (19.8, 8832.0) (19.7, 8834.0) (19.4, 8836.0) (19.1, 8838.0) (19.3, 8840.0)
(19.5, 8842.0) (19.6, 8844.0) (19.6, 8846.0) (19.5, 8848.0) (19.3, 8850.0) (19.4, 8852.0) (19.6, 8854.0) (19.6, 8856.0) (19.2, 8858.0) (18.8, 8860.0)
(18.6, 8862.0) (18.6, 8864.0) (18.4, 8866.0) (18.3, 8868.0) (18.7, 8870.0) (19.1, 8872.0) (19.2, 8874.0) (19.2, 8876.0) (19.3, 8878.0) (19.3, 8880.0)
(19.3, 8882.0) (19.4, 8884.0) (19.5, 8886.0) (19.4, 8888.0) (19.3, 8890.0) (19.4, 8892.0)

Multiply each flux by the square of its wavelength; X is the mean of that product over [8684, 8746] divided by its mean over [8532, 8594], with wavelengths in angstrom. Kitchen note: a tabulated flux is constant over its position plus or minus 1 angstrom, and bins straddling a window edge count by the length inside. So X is 1.05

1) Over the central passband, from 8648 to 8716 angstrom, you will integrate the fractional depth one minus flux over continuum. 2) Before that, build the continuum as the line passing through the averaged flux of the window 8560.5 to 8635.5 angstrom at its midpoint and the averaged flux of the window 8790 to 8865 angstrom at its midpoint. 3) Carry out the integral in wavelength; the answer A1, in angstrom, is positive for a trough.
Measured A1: 3.01 angstrom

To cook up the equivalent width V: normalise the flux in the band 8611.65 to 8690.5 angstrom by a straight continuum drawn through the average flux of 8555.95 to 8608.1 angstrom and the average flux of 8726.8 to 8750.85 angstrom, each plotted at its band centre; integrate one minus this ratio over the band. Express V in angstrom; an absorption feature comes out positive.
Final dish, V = 2.29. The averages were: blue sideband 19.5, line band 18.8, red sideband 19.2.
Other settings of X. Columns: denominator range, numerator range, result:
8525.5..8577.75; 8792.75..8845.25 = 1.09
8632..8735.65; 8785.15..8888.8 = 1.05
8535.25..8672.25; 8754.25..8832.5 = 1.05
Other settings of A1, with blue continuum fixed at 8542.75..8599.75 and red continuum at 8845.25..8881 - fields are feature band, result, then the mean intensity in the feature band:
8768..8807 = 0.2 angstrom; 19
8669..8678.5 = 0.1 angstrom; 18.8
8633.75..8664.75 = 0.9 angstrom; 18.5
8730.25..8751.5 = -0.2 angstrom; 19.2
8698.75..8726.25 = -0.2 angstrom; 19.2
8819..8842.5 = -0.1 angstrom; 19.2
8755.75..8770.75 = 0.0 angstrom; 19.1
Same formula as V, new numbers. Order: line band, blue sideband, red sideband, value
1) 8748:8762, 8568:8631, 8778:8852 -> 0.1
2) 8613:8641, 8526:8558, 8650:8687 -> -2.6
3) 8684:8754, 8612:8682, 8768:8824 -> -0.4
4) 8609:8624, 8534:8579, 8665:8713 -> -0.7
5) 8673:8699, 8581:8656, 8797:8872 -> 1.0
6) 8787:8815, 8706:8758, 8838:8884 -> 0.6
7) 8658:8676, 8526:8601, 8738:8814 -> 1.6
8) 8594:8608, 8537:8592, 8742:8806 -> -0.5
